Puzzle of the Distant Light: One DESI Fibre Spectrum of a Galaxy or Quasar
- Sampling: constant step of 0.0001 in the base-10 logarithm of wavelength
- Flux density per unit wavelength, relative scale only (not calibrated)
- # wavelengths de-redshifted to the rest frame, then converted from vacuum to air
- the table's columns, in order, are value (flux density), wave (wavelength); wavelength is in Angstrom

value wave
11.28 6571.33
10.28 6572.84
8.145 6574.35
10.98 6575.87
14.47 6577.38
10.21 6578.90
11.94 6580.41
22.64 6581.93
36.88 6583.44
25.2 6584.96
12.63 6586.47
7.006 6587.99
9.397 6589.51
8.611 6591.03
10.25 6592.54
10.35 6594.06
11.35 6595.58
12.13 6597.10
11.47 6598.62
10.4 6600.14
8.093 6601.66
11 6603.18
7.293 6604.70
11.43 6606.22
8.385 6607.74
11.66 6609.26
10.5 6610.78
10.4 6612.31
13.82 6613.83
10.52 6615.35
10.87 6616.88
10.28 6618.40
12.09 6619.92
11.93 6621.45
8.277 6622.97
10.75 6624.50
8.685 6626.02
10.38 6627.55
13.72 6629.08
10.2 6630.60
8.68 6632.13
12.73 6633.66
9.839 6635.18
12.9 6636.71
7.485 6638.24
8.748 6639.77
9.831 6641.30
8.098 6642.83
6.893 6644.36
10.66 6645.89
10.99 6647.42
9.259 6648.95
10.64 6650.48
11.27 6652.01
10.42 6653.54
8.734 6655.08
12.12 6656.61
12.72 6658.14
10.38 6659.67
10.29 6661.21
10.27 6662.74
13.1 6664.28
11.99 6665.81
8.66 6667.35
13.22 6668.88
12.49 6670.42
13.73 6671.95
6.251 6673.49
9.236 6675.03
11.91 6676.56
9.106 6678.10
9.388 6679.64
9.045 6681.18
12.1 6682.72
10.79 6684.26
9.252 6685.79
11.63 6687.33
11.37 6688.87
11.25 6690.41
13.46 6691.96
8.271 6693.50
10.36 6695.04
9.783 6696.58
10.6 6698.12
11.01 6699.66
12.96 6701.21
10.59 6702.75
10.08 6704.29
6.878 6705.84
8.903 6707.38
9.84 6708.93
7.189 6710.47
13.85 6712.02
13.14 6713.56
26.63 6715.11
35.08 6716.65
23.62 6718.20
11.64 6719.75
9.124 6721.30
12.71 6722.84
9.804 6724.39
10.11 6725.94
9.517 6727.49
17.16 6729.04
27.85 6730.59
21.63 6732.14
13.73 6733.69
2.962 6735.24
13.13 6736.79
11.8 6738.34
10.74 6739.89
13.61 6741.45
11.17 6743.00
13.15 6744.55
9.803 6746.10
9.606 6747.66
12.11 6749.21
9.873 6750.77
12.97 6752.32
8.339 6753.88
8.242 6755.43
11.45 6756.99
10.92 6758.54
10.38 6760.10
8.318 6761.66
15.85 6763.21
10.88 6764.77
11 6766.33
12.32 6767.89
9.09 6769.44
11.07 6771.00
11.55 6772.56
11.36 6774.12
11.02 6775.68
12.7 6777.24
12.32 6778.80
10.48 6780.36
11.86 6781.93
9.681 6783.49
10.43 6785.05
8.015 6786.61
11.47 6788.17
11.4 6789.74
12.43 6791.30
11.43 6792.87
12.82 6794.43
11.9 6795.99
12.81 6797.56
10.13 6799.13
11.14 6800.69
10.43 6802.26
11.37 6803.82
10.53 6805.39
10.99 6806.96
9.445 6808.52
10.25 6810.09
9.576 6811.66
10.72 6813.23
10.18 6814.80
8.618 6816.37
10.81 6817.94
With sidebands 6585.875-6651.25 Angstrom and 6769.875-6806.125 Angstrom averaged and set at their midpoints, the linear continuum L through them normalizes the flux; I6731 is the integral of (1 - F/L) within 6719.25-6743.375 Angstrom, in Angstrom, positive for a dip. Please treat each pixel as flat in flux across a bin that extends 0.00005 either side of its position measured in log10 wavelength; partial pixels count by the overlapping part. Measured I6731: -4.6 Angstrom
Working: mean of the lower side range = 10.2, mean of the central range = 13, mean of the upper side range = 11.2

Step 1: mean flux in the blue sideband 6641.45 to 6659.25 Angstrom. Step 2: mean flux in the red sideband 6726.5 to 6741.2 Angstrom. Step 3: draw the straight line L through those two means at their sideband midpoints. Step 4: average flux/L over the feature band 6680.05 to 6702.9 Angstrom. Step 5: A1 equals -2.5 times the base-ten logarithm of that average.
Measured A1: 0.13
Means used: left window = 10.2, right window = 14.2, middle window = 10.8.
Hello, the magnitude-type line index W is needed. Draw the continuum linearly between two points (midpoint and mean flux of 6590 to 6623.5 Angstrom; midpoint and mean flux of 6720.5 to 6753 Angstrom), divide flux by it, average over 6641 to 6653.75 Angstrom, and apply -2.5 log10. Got 0.14 mag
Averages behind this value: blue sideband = 10.5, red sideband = 12.5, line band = 9.76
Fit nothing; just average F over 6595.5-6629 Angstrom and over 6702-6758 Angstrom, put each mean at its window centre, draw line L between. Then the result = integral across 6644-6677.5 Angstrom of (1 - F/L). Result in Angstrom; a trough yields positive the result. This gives 2.4 Angstrom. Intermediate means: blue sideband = 10.6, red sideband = 13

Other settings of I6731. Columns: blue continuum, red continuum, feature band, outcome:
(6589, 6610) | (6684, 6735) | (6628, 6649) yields 2.2 Angstrom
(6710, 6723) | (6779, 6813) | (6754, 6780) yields 4.2 Angstrom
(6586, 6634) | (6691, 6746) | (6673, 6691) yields 3.1 Angstrom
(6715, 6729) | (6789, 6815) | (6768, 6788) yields 2.7 Angstrom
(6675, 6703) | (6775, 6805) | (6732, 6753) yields -1.1 Angstrom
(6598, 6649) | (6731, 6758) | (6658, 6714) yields 1.7 Angstrom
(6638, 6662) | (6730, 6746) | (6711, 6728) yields -4.1 Angstrom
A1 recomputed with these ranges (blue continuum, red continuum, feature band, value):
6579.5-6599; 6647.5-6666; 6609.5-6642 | 0.19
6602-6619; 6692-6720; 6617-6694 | 0.13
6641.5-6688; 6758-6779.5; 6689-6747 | -0.19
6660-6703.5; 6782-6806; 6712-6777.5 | -0.19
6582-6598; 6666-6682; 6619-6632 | 0.21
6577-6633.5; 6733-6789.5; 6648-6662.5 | 0.10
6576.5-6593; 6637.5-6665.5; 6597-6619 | 0.28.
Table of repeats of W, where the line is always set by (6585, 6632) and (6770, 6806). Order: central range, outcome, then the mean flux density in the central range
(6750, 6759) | 0.08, 10.3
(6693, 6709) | 0.10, 9.97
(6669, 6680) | 0.04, 10.5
